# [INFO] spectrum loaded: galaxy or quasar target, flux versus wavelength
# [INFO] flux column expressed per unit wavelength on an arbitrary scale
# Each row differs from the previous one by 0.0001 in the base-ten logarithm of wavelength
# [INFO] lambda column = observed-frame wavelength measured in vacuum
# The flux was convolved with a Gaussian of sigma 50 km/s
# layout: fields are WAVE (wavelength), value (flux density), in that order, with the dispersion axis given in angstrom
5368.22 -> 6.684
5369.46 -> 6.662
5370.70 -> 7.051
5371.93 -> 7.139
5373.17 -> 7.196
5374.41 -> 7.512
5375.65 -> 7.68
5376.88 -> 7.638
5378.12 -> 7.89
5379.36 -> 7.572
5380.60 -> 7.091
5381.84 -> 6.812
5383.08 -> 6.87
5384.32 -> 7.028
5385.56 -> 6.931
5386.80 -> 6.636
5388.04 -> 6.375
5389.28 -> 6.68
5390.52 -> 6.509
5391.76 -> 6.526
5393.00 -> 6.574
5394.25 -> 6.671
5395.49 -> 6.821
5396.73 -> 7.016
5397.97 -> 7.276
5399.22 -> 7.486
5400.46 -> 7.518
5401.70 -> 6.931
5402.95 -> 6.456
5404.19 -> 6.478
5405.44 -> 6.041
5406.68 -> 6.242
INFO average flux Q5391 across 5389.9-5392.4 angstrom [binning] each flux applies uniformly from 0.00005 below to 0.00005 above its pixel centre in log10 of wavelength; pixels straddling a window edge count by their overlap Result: 6.53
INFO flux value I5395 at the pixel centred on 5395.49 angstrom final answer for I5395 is 6.821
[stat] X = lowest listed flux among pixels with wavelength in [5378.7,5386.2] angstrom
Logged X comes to 6.812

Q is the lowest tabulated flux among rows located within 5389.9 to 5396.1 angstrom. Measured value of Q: 6.509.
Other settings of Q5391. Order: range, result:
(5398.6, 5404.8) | 6.98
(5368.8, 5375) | 7.1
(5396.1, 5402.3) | 7.25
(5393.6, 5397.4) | 6.84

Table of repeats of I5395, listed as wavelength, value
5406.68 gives 6.242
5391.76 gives 6.526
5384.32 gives 7.028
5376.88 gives 7.638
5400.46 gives 7.518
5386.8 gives 6.636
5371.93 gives 7.139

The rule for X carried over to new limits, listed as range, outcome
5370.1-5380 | 7.051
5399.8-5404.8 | 6.456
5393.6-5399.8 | 6.671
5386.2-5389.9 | 6.375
